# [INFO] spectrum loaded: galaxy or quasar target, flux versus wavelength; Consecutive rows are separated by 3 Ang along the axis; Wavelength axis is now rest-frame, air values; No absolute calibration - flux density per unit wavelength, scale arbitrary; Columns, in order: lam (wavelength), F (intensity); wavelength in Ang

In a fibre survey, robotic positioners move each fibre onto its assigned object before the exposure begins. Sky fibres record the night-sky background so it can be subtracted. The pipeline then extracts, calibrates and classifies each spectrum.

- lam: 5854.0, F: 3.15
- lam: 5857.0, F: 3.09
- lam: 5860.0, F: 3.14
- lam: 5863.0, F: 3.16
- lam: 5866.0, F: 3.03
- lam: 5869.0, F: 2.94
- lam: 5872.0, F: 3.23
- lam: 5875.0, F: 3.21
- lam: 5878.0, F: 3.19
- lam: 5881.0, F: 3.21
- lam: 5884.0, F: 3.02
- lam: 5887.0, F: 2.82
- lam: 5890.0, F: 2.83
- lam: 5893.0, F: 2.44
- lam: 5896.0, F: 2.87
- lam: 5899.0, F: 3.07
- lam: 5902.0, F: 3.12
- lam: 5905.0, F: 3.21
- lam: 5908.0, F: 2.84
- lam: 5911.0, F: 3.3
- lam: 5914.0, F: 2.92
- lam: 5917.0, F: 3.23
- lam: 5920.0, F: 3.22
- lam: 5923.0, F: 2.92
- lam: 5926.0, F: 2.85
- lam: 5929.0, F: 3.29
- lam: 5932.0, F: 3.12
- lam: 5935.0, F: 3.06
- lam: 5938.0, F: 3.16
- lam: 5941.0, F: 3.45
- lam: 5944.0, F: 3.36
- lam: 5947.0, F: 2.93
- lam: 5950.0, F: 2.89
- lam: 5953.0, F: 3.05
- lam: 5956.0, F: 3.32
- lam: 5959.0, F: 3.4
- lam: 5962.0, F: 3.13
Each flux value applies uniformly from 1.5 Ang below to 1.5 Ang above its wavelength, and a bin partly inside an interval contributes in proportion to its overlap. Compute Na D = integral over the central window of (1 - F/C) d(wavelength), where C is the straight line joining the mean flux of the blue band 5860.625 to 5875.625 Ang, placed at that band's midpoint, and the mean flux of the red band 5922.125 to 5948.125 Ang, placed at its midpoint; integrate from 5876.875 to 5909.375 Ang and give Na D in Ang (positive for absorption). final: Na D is 1.6 Ang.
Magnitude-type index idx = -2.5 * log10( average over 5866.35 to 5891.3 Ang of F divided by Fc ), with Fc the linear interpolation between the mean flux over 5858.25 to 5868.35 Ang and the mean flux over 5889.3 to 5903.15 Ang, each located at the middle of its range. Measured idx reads -0.03 mag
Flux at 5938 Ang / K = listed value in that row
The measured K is 3.16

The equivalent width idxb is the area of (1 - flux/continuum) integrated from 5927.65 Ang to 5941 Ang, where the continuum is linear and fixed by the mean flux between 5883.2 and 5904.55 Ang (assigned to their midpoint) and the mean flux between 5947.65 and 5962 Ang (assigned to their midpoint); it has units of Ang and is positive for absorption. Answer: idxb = -0.6 Ang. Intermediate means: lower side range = 2.89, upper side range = 3.15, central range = 3.19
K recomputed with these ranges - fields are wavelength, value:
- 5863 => 3.16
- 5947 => 2.93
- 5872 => 3.23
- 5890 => 2.83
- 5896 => 2.87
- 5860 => 3.14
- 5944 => 3.36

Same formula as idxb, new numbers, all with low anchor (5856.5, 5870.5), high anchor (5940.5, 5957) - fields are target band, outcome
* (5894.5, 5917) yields 0.3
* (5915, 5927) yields 0.2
